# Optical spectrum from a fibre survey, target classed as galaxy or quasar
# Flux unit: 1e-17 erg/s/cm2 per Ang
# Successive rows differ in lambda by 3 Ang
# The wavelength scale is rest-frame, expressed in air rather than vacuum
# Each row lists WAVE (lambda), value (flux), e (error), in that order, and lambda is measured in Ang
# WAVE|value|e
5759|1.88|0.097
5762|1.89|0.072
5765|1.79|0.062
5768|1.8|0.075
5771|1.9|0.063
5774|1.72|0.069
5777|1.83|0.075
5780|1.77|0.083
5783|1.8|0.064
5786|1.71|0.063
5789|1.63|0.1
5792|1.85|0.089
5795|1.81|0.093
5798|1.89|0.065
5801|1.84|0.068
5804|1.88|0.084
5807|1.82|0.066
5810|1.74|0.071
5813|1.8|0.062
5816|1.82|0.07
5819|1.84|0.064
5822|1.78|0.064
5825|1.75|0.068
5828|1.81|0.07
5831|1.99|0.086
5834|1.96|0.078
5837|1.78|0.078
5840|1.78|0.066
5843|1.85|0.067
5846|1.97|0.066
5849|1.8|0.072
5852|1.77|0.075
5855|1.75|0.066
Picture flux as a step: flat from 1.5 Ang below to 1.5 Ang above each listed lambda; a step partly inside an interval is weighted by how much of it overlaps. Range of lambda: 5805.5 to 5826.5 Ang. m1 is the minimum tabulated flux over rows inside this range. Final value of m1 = 1.74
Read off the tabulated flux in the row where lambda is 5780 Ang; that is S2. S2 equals 1.77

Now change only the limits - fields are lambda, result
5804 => 1.88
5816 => 1.82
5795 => 1.81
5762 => 1.89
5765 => 1.79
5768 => 1.8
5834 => 1.96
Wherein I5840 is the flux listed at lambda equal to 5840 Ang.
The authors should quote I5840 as 1.78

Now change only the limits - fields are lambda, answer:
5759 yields 1.88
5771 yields 1.9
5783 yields 1.8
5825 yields 1.75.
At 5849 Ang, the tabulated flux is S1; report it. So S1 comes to 1.8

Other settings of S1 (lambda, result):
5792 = 1.85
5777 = 1.83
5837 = 1.78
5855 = 1.75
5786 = 1.71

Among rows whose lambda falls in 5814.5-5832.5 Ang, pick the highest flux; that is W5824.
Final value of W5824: 1.99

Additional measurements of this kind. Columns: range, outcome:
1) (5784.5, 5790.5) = 1.71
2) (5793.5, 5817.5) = 1.89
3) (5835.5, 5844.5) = 1.85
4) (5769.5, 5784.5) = 1.9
